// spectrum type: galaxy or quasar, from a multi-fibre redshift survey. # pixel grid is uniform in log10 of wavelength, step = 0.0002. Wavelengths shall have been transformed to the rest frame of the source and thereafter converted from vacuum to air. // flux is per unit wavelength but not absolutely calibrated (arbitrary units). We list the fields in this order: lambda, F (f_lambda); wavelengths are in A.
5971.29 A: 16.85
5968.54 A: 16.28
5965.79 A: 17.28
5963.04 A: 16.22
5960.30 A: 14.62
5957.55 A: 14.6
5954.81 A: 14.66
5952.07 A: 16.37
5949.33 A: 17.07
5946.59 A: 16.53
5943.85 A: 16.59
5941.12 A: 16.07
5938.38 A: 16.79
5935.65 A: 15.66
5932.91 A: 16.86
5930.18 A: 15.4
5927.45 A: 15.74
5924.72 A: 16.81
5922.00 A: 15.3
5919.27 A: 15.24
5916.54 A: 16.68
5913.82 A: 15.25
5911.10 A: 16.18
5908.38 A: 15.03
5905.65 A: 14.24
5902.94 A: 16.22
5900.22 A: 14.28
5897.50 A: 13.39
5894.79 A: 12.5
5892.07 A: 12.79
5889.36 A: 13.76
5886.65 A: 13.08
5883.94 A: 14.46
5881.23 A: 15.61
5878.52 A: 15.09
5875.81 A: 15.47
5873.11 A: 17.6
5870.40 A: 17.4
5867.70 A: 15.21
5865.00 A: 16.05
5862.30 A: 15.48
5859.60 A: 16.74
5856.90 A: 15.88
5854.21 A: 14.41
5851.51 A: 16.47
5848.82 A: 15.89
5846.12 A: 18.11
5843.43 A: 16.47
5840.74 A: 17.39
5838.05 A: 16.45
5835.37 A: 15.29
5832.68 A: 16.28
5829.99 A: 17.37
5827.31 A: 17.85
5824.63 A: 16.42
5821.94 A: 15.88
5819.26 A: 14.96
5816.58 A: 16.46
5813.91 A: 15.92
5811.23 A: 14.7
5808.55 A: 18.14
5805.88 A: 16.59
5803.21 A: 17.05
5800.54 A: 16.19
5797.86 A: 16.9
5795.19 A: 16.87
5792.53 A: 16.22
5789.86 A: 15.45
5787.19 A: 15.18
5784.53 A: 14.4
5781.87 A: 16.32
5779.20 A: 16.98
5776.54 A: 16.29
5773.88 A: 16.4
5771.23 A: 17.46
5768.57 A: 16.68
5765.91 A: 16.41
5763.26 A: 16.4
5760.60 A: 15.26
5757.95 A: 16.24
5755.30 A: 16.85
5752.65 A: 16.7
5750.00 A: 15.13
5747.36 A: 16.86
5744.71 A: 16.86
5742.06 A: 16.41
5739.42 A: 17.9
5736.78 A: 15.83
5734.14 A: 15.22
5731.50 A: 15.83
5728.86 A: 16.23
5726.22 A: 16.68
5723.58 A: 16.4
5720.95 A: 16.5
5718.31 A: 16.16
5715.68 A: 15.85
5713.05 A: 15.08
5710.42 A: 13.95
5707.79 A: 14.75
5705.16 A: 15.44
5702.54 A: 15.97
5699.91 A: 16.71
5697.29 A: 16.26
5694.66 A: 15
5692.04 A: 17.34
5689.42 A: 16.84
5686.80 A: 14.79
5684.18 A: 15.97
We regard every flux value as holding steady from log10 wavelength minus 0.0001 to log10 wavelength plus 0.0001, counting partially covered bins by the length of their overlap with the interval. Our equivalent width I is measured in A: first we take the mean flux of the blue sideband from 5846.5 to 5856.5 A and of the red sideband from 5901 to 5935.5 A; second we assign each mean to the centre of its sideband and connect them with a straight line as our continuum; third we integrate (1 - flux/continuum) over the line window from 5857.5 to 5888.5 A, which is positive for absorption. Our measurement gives 0.4 A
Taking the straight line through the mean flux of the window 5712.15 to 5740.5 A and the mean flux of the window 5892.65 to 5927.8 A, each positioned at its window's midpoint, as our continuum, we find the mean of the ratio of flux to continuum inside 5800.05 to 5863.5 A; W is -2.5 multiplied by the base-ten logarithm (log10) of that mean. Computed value -0.06 mag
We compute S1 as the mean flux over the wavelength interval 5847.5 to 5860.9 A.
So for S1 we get 15.9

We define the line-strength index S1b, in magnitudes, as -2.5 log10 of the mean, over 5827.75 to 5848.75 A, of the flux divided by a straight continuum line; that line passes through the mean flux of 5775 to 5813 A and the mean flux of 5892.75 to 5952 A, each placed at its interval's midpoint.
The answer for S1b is -0.05 mag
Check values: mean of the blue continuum 16.2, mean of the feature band 16.8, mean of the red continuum 15.6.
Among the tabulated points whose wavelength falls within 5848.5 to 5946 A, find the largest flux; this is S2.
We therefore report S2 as 17.6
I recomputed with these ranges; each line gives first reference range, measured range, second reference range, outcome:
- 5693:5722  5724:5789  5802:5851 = -1.15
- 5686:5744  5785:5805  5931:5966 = -0.24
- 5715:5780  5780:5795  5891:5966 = 0.48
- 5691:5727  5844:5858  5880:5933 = -0.93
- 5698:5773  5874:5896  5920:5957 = 2.63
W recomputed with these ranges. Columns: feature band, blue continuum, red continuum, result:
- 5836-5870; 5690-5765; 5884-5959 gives -0.045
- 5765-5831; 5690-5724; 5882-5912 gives -0.092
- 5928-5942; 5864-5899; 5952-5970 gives -0.051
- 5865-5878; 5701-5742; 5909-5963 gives -0.027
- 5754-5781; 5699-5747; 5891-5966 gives -0.040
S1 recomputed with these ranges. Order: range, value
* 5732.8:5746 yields 16.4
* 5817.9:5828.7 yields 16.3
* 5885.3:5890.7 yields 13.4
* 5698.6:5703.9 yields 16.3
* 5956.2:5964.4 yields 15.1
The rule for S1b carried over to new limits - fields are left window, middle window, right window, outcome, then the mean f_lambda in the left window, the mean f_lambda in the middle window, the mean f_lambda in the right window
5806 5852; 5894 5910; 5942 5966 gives 0.127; 16.5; 14.4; 15.9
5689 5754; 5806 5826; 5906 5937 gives -0.012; 16.1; 16.1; 15.8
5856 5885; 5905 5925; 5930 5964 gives 0.026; 15.9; 15.6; 16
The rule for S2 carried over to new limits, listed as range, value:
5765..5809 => 18.14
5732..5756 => 17.9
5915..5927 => 16.81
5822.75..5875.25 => 18.11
